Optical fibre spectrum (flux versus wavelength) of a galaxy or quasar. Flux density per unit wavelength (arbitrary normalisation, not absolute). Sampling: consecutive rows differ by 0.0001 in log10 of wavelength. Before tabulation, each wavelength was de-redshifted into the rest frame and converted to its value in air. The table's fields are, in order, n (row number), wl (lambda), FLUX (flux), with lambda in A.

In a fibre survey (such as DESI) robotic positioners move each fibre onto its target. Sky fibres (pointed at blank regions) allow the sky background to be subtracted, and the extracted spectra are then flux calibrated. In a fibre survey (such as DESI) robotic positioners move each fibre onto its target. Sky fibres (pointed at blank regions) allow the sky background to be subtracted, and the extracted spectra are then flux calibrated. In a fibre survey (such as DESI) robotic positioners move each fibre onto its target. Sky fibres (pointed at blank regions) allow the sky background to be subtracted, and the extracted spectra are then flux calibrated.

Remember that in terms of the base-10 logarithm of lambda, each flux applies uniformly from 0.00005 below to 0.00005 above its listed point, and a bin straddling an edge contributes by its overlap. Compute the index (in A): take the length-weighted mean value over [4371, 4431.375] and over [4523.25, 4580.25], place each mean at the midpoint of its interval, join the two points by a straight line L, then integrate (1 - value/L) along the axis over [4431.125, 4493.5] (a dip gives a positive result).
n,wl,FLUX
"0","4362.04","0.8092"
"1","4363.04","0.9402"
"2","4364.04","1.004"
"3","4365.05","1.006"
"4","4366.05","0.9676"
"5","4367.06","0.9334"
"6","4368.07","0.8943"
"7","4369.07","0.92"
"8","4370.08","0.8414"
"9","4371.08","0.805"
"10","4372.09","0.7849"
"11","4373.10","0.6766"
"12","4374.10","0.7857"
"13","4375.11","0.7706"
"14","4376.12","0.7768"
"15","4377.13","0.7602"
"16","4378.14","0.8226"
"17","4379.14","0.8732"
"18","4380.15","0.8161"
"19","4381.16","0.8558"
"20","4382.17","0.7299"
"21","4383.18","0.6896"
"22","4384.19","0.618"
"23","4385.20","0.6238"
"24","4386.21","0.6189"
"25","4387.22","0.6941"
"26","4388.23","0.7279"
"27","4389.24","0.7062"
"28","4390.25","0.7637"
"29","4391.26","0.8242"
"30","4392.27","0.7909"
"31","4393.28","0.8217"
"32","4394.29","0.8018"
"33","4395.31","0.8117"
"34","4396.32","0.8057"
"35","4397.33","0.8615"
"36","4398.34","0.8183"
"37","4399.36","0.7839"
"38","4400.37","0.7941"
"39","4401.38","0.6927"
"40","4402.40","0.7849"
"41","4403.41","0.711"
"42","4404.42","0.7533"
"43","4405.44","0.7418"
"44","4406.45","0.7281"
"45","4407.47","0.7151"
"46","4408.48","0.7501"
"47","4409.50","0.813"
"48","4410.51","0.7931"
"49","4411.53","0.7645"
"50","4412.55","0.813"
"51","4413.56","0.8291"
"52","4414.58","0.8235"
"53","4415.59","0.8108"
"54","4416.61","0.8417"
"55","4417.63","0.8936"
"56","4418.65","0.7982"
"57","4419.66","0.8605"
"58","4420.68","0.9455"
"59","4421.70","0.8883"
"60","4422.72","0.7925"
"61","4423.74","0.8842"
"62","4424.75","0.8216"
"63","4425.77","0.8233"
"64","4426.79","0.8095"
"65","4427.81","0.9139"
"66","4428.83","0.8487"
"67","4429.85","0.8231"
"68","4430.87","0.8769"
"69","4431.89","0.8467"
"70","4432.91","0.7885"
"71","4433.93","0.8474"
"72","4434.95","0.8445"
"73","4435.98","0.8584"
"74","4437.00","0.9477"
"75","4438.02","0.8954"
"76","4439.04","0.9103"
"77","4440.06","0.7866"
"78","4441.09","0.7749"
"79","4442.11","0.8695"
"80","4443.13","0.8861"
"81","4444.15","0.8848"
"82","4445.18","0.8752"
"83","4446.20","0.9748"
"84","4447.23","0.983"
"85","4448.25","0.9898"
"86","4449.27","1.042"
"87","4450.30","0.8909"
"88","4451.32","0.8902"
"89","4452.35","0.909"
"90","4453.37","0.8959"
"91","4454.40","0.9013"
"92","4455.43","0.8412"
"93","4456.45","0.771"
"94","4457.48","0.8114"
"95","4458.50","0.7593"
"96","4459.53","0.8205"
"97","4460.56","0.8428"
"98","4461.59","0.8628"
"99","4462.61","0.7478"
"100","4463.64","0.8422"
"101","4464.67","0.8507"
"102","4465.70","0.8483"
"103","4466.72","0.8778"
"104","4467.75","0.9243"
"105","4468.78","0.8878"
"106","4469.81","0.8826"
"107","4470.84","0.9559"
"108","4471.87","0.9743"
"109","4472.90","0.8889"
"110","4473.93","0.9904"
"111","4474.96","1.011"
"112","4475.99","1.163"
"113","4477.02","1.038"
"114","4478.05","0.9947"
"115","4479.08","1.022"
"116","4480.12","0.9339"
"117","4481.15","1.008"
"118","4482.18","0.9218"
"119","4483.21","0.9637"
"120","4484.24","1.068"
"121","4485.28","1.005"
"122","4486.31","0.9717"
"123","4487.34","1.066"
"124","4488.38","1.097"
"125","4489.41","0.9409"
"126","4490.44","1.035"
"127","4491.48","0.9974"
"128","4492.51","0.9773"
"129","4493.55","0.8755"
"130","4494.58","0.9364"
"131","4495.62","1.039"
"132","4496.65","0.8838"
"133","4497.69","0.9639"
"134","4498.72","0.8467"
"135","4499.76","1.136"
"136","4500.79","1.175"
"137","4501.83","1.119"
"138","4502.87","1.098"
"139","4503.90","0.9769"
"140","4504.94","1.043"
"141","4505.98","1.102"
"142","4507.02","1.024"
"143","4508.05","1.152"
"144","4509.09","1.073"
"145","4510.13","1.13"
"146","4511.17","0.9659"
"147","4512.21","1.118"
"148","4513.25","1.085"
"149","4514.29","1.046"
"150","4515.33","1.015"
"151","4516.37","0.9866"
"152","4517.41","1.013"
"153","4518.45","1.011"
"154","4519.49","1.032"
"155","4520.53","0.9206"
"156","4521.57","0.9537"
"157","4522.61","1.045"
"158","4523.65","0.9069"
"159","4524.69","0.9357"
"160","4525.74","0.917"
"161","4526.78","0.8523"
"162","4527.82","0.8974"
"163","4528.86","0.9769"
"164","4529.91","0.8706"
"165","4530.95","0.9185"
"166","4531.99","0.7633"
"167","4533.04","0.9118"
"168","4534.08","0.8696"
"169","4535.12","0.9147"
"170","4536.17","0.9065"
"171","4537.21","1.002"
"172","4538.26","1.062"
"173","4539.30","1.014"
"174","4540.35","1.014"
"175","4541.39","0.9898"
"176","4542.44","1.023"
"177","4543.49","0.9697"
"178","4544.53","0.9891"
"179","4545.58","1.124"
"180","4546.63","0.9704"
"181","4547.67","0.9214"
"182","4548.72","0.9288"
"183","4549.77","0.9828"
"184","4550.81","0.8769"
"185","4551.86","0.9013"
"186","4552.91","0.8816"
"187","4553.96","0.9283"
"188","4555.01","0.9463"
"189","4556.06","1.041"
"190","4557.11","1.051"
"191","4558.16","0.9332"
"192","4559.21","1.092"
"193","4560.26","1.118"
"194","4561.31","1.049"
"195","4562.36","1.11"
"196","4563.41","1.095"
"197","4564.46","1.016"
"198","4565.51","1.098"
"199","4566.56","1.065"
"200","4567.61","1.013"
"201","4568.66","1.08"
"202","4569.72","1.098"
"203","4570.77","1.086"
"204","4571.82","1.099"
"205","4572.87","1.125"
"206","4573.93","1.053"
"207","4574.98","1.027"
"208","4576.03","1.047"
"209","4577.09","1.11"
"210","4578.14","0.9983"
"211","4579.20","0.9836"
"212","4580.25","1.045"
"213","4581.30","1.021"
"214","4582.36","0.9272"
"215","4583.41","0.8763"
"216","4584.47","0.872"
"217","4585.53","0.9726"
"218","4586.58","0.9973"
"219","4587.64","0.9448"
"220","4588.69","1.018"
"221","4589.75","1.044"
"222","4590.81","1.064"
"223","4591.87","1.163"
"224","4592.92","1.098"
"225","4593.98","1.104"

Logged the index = -3.2 A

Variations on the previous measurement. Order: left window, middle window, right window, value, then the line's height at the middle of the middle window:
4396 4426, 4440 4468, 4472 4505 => 1.4 A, 0.916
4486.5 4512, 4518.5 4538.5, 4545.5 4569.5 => 1.7 A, 1.02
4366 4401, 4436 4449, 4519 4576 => -0.6 A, 0.858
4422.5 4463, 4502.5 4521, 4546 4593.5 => -1.9 A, 0.948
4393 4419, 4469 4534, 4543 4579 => -4.1 A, 0.934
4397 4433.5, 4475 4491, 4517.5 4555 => -2.3 A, 0.889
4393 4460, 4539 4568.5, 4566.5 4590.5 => -0.4 A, 0.992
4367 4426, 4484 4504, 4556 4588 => -1.8 A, 0.926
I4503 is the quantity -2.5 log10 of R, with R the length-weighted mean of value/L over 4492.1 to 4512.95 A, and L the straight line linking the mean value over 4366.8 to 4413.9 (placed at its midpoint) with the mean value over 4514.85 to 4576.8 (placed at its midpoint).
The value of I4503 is -0.11 mag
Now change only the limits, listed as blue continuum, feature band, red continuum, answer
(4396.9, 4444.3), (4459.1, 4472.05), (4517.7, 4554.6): 0.01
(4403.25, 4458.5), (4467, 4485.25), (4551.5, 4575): -0.07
